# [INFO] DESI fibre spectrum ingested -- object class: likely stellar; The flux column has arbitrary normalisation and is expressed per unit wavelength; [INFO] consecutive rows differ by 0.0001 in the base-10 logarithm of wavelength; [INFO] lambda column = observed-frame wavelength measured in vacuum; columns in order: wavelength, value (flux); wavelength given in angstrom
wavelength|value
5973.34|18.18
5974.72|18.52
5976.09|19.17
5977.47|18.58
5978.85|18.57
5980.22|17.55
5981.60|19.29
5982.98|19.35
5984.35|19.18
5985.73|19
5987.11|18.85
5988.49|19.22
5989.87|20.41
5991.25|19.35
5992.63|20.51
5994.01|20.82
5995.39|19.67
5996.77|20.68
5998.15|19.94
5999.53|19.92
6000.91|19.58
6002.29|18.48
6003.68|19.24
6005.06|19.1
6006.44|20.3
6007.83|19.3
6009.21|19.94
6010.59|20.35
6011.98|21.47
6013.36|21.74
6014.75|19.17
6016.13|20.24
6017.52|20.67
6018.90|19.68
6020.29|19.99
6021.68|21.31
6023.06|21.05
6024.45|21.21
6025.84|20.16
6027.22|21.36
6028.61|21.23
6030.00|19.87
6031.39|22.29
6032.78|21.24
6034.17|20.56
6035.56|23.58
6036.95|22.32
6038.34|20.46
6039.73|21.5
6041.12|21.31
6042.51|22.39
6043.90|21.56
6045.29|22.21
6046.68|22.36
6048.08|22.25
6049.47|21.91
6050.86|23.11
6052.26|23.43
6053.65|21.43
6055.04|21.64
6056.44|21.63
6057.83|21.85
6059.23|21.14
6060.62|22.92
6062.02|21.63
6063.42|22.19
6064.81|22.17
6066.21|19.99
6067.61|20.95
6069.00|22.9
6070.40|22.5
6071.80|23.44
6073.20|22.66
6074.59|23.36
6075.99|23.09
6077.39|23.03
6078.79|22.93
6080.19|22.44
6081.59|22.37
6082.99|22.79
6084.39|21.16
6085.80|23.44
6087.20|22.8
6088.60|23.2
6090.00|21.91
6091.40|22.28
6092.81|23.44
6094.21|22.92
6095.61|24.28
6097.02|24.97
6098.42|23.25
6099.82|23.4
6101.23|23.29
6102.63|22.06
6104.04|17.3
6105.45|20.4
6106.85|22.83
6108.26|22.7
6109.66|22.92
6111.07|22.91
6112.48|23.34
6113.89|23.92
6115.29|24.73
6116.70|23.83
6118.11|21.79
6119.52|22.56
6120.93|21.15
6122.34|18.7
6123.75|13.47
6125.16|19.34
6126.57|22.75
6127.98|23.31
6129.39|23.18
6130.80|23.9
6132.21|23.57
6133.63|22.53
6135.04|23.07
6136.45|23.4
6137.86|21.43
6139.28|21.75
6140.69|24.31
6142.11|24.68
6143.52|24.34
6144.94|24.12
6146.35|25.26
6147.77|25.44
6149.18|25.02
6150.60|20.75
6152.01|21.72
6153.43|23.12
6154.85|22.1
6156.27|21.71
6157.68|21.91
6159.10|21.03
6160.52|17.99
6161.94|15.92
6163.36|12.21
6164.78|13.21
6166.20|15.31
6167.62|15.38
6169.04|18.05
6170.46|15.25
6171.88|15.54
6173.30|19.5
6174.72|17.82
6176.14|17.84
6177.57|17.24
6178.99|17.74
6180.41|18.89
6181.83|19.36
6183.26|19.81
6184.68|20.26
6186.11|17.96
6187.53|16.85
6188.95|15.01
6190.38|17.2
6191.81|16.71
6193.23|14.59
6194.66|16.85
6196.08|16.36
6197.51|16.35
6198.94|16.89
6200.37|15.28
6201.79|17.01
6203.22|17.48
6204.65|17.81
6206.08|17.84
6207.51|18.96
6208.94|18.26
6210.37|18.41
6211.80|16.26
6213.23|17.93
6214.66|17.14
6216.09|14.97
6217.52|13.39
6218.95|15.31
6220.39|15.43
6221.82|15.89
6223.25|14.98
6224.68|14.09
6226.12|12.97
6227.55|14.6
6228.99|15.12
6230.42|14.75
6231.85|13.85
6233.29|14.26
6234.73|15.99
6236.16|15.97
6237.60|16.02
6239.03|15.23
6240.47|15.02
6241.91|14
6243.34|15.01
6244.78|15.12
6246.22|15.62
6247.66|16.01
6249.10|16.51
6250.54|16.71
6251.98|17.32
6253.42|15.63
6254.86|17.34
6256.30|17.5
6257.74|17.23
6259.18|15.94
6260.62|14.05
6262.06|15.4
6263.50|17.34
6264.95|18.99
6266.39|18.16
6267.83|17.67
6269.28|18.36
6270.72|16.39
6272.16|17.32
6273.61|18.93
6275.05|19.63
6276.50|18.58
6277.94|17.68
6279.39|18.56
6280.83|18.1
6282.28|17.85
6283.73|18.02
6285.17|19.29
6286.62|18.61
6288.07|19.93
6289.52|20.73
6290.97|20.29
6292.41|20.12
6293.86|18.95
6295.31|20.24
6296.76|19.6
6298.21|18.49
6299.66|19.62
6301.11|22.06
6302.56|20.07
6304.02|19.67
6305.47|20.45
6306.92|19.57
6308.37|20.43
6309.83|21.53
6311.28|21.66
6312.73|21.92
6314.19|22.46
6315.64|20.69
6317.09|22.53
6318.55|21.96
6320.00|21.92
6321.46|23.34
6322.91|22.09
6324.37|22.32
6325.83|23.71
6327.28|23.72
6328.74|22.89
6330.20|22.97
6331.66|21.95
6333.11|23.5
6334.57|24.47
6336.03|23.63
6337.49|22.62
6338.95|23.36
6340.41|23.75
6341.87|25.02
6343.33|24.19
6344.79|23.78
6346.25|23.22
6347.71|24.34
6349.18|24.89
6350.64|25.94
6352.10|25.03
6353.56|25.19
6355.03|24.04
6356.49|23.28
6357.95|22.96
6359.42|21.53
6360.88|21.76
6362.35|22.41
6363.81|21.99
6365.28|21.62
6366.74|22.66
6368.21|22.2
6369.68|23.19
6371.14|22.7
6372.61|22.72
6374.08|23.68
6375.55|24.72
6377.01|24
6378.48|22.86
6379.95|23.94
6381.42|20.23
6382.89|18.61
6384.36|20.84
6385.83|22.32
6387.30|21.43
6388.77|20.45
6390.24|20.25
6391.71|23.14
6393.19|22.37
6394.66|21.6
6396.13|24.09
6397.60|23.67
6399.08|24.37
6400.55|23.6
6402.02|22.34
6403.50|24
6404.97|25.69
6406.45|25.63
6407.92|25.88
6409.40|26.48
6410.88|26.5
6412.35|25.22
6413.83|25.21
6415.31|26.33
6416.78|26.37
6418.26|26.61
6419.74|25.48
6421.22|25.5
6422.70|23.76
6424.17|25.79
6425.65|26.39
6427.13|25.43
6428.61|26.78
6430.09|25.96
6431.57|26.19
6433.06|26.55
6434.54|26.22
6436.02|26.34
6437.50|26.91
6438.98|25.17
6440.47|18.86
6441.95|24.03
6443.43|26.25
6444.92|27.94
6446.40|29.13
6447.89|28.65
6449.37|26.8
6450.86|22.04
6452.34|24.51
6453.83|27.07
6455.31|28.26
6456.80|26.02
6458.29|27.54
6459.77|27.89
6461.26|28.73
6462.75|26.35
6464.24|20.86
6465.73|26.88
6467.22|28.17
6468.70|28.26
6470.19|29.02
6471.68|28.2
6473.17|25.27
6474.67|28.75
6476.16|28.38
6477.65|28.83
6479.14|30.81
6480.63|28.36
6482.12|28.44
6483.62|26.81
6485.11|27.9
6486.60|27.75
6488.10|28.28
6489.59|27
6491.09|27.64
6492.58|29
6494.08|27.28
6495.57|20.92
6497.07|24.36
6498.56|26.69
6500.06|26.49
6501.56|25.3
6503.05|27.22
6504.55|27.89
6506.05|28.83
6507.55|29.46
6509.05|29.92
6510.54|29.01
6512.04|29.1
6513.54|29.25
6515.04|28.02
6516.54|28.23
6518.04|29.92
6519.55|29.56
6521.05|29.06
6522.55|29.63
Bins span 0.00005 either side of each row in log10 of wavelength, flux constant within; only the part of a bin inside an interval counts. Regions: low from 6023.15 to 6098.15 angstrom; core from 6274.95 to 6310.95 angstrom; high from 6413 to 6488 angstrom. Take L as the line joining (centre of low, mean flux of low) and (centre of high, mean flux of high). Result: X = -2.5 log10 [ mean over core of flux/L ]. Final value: 0.26 mag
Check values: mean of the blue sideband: 22.2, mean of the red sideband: 26.6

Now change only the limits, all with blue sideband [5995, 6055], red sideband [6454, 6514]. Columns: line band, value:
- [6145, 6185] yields 0.19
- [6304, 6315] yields 0.19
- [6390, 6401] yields 0.14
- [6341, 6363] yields 0.08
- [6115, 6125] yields 0.08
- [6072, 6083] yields -0.06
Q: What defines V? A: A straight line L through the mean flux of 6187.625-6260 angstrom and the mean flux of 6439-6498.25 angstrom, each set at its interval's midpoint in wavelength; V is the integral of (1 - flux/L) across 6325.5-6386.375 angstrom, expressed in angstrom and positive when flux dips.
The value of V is -3.8 angstrom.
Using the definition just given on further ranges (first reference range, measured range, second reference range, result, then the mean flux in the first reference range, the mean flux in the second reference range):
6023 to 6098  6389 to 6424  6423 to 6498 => 2.1 angstrom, 22.2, 26.7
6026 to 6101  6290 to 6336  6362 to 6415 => 2.9 angstrom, 22.3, 23.2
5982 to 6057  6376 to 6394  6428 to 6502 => 2.7 angstrom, 20.7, 26.7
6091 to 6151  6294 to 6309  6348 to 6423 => 2.1 angstrom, 22.7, 23.6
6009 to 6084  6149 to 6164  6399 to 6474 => 1.8 angstrom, 21.7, 26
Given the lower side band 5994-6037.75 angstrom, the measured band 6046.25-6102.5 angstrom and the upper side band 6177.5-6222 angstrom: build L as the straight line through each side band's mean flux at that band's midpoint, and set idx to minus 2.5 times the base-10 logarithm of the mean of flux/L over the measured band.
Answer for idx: -0.16 mag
